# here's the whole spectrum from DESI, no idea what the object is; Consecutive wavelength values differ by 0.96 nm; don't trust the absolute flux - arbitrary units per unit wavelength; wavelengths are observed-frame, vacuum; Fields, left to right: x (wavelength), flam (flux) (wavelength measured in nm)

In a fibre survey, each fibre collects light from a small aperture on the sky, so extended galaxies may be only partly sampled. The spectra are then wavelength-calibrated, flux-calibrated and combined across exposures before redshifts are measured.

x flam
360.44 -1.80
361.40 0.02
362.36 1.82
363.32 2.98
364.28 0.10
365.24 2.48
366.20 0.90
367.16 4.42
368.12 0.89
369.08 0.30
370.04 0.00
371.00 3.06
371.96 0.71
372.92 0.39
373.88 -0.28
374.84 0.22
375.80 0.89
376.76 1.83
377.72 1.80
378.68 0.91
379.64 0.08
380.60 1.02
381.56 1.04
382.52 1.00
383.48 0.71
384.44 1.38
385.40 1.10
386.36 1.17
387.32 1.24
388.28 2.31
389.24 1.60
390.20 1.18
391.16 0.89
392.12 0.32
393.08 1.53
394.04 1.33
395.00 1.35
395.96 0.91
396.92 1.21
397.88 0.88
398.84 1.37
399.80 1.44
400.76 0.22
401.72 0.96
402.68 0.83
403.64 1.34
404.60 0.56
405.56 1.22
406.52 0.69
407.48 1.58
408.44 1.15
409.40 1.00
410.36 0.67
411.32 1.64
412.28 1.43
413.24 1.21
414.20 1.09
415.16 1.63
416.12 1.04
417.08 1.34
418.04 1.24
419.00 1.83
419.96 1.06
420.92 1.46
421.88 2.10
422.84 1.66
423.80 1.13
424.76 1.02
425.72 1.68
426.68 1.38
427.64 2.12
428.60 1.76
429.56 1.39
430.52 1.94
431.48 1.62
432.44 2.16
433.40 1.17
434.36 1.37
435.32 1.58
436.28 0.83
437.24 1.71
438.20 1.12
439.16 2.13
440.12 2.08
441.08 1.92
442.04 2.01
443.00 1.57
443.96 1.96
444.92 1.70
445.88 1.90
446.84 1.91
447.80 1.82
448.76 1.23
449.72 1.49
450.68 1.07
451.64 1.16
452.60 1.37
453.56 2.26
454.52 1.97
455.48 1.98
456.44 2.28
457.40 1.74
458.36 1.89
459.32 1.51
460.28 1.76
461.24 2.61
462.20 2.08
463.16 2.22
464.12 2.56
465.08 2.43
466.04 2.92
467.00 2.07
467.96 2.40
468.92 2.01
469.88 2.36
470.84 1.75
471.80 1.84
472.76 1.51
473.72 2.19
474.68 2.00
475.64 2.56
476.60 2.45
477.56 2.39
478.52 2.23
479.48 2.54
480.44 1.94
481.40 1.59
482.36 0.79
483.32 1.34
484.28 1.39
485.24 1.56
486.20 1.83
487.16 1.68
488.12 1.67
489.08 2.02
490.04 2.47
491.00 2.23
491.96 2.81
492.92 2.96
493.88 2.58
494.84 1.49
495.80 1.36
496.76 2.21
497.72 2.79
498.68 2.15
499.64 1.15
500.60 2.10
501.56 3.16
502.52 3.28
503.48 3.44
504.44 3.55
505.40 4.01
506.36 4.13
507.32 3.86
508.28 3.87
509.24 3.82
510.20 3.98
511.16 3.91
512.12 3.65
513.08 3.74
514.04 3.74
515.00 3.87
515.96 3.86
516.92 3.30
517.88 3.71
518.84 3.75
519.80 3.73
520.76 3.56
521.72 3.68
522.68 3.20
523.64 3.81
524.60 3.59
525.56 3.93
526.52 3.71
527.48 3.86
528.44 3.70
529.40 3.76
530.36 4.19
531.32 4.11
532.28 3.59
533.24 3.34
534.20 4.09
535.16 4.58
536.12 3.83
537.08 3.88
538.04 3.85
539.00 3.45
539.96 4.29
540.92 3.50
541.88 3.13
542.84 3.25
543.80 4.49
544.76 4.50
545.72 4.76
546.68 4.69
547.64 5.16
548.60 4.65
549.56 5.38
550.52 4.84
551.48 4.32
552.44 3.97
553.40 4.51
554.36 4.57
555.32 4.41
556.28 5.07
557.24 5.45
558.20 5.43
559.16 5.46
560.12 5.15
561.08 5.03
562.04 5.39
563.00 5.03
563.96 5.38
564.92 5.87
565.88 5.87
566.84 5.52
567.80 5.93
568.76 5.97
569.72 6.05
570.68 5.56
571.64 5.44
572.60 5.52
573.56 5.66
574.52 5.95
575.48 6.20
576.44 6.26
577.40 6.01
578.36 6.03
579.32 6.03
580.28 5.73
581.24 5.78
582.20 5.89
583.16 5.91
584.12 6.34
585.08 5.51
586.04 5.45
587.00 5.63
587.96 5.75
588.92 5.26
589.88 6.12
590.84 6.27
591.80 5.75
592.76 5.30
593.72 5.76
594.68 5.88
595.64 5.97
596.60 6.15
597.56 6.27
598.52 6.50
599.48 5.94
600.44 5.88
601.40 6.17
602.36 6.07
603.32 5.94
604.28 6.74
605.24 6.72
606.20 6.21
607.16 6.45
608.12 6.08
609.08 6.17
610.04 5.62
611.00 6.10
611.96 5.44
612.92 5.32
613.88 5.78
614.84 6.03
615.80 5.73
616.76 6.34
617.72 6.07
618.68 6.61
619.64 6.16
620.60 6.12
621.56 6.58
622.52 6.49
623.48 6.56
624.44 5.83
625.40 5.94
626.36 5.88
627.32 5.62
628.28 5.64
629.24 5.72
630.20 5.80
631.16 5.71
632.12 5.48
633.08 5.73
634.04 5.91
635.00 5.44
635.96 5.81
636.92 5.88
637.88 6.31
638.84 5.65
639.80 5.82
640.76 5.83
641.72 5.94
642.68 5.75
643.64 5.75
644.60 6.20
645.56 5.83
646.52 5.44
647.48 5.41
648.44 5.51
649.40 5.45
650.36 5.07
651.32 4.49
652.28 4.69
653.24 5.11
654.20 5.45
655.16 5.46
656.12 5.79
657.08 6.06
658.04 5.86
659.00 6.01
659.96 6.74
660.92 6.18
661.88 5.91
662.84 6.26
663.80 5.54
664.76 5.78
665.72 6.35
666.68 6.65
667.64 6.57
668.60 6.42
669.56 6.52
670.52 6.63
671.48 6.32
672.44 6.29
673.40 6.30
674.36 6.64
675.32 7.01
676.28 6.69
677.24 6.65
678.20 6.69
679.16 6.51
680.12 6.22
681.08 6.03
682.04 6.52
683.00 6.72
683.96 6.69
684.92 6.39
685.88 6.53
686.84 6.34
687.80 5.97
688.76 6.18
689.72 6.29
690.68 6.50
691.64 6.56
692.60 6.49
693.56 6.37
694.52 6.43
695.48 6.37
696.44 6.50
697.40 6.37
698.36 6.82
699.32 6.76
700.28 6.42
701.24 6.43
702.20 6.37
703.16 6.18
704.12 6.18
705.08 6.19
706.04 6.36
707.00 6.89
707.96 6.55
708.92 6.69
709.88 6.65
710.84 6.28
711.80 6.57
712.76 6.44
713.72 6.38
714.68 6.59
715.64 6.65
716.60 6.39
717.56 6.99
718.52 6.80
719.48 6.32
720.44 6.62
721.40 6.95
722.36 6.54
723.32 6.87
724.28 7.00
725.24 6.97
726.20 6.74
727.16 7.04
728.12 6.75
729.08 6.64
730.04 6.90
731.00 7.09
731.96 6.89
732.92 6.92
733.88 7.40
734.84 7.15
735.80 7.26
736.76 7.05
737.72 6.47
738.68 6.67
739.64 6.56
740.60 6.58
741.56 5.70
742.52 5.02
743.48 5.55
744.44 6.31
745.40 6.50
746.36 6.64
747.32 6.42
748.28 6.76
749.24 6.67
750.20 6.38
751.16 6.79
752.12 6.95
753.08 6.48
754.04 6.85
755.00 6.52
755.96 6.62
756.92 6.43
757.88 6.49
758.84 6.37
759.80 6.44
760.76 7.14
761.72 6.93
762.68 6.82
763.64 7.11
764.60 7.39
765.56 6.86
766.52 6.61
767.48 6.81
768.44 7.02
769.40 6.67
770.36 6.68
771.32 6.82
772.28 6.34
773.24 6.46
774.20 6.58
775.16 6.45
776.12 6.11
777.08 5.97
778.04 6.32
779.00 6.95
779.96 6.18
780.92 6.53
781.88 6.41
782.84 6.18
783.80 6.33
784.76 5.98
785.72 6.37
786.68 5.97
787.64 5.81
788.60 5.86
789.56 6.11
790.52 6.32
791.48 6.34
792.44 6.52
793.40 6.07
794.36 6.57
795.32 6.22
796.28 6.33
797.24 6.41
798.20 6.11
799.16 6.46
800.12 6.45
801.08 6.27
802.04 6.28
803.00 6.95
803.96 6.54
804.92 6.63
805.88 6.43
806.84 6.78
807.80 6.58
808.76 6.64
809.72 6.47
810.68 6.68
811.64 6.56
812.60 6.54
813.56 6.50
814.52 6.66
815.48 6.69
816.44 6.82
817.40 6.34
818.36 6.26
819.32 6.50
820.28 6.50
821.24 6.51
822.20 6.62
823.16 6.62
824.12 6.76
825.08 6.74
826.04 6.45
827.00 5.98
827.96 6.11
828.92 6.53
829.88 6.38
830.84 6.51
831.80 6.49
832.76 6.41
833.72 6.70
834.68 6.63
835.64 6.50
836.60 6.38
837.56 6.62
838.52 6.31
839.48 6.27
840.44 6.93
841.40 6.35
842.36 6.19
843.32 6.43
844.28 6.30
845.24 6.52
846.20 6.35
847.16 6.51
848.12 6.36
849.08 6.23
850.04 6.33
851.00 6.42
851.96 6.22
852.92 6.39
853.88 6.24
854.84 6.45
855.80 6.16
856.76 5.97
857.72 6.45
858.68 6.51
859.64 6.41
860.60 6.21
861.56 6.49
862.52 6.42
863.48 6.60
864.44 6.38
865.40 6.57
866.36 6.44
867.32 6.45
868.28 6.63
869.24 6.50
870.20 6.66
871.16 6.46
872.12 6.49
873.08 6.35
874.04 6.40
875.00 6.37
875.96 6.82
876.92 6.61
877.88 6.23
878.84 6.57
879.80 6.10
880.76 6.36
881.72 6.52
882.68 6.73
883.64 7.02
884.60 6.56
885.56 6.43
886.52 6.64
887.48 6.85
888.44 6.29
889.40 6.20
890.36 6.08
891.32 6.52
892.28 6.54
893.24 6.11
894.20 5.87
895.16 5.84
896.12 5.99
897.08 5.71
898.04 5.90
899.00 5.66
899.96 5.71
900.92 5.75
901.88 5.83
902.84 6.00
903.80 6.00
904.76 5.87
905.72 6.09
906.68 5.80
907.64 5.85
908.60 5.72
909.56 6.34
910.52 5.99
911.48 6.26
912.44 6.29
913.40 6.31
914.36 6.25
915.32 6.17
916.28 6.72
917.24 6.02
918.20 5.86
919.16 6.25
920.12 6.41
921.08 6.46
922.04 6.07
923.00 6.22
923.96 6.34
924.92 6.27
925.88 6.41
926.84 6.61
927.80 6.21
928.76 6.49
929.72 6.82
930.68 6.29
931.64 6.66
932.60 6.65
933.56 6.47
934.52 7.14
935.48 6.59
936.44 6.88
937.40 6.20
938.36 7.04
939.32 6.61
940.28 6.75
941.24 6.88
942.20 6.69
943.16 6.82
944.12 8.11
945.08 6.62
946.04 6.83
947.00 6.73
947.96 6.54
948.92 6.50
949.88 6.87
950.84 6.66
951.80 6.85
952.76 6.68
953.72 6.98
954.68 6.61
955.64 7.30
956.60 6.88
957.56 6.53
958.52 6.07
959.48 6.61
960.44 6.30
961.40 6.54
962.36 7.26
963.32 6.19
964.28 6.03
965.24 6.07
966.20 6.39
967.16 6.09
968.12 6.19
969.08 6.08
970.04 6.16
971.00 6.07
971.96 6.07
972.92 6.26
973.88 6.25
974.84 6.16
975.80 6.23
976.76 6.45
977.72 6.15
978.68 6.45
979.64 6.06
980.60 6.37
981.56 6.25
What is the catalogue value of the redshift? 0.26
